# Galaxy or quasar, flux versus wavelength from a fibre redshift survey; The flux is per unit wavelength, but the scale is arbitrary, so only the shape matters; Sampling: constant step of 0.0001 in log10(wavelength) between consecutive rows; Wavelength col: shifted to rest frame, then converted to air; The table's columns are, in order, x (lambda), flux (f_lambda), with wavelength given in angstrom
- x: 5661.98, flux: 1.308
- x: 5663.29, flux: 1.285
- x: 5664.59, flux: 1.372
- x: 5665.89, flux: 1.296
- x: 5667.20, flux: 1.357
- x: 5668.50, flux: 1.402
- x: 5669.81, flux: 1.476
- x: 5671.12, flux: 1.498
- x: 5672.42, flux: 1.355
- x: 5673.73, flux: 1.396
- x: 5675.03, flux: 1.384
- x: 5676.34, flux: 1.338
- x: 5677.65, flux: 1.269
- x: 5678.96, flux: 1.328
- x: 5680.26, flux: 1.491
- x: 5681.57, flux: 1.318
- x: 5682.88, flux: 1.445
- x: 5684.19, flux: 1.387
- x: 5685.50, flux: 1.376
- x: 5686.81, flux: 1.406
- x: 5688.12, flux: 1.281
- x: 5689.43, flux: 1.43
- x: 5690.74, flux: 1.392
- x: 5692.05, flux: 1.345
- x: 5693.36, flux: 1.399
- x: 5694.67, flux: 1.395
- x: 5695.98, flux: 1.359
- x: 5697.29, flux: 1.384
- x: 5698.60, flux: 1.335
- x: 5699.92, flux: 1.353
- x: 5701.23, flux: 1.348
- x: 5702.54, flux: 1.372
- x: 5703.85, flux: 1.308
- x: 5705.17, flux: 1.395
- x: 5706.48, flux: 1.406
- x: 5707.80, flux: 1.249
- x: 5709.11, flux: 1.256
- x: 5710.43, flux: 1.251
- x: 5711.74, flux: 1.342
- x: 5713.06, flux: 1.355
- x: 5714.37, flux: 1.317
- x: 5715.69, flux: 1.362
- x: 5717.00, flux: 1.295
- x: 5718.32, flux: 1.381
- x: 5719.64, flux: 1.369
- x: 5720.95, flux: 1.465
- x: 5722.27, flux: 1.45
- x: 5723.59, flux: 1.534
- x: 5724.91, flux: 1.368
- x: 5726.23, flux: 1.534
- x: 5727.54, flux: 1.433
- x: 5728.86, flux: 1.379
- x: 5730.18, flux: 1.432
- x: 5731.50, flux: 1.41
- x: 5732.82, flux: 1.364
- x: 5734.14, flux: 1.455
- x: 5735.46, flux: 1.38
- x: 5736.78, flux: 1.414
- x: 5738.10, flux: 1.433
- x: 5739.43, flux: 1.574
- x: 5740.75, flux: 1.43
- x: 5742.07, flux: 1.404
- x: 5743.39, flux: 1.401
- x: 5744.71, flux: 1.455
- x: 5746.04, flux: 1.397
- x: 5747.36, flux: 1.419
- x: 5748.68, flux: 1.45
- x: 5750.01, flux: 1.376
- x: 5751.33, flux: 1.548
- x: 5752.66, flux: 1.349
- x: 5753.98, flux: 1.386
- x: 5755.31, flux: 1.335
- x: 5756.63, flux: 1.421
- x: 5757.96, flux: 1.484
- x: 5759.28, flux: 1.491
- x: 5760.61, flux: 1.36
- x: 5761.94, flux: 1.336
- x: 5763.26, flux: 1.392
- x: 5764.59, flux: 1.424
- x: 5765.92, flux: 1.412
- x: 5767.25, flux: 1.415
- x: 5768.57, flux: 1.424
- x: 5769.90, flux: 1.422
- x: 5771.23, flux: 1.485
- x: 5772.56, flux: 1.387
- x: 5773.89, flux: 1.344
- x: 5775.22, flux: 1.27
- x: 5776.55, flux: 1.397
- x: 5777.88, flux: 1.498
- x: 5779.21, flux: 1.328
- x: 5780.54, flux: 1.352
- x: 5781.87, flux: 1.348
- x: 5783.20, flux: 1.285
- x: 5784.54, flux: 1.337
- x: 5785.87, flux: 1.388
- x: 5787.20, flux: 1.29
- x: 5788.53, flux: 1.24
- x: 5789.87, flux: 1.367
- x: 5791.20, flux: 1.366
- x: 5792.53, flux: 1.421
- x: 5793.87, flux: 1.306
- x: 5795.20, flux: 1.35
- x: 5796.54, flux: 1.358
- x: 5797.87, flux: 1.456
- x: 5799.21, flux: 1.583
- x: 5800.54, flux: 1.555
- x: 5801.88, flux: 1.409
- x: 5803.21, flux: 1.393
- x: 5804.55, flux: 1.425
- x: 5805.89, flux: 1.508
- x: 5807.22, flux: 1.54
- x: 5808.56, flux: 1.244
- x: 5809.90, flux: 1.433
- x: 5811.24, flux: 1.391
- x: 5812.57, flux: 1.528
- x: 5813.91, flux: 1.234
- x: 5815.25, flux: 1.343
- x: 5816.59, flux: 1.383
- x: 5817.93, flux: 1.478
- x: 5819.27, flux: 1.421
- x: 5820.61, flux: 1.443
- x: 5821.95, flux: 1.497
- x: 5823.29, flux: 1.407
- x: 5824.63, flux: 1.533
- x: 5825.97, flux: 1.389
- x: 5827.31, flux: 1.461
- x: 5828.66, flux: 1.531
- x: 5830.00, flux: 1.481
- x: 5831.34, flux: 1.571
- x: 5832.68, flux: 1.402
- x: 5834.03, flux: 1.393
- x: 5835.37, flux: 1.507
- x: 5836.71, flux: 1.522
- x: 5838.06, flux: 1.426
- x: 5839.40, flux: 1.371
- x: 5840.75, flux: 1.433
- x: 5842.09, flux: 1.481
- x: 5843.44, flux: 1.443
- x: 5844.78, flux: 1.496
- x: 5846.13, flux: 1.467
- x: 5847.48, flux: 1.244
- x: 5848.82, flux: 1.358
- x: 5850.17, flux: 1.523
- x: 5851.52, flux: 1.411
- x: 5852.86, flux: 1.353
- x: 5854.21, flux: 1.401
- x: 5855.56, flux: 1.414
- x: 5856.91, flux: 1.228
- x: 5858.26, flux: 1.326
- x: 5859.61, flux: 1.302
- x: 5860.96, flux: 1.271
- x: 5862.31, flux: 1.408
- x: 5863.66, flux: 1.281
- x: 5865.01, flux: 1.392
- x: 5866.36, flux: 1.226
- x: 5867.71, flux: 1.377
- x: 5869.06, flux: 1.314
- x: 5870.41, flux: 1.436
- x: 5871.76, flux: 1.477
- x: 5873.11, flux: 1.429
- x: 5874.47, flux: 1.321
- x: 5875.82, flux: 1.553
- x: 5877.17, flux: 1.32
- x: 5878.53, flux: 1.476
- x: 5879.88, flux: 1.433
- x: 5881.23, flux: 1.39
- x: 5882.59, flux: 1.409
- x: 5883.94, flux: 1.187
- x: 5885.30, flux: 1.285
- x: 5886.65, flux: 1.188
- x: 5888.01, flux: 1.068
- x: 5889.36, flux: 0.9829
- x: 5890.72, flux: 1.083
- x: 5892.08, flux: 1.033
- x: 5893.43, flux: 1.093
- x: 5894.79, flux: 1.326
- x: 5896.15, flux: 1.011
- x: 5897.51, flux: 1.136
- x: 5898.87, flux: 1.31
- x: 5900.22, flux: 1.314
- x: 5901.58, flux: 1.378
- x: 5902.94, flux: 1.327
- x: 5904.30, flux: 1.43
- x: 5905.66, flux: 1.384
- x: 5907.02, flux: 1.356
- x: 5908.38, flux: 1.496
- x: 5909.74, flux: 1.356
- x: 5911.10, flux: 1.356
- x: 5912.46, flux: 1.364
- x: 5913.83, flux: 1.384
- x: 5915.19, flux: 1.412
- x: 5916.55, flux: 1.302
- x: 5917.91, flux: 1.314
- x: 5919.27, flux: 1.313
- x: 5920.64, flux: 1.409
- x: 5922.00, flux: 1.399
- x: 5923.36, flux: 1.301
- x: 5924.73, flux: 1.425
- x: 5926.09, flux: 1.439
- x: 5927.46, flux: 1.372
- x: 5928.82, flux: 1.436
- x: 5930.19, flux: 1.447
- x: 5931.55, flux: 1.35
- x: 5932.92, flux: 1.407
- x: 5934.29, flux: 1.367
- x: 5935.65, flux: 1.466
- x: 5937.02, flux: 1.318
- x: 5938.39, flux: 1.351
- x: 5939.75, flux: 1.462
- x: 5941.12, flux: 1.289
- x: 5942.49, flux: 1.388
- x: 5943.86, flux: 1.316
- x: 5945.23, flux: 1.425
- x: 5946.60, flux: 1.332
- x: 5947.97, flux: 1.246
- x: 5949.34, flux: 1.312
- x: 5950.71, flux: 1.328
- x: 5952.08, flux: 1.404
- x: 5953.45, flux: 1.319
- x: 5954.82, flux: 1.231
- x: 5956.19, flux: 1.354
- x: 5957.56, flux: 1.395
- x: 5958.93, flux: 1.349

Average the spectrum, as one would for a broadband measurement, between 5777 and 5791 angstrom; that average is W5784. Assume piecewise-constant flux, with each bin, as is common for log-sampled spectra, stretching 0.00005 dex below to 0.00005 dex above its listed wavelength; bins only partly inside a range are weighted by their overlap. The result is 1.34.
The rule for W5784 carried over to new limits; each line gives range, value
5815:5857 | 1.44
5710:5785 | 1.4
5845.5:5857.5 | 1.38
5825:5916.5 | 1.35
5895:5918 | 1.33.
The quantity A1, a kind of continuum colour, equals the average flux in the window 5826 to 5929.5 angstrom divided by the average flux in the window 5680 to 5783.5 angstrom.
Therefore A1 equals 0.97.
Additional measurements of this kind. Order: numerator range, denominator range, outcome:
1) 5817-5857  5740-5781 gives 1.02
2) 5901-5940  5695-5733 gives 1.01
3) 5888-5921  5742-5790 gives 0.92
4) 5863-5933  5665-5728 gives 0.97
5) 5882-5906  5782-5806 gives 0.88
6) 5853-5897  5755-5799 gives 0.94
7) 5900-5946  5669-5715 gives 1.01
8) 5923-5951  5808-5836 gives 0.96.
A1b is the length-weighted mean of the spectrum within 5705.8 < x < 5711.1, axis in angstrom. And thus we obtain 1.29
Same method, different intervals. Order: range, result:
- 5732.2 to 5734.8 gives 1.41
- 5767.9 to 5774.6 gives 1.41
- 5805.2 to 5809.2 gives 1.43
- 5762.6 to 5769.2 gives 1.41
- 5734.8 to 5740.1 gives 1.45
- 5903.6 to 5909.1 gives 1.42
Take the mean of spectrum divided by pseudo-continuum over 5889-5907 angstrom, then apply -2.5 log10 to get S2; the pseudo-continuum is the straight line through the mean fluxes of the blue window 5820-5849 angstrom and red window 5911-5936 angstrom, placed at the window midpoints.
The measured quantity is 0.146 mag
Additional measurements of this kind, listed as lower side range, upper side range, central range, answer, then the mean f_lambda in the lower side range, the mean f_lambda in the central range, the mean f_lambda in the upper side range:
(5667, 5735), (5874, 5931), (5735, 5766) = -0.04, 1.38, 1.42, 1.32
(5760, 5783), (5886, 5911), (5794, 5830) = -0.07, 1.39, 1.43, 1.24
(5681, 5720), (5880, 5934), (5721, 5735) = -0.07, 1.35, 1.44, 1.31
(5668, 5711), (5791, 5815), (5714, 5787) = -0.01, 1.37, 1.4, 1.42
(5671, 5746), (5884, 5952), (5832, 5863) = -0.05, 1.39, 1.4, 1.32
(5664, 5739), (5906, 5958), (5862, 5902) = 0.07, 1.38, 1.29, 1.37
